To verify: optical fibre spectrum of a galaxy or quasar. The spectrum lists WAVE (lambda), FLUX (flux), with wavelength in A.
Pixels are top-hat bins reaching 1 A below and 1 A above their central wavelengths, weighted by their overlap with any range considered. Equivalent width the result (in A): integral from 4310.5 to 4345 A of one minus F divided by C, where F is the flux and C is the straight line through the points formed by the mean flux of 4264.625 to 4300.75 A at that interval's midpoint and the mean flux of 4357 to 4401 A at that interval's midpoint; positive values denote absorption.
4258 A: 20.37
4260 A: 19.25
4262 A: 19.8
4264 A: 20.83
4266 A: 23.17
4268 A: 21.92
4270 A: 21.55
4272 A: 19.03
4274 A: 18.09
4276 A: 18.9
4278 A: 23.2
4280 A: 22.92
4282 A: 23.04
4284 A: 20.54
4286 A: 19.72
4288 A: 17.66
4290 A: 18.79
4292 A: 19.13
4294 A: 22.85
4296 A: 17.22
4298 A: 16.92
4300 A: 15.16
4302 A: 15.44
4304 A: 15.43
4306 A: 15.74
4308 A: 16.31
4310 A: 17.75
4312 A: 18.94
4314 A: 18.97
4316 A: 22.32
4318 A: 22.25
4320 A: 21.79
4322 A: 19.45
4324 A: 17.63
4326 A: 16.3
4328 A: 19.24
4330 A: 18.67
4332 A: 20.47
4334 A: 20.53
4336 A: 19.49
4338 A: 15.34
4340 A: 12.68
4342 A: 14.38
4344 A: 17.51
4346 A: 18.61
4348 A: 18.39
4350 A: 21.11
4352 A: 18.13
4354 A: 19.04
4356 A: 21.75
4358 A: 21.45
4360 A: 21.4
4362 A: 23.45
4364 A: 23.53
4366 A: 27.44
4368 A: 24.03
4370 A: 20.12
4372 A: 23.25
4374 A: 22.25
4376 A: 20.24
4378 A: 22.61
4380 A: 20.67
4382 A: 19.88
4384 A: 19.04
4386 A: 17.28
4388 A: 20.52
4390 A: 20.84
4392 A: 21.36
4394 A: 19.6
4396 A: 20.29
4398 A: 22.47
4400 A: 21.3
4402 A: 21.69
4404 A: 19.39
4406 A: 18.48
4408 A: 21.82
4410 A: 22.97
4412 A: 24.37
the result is 3.6 A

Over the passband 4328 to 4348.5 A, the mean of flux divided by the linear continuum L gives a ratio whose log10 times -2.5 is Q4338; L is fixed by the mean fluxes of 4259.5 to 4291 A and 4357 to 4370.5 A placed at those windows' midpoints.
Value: 0.26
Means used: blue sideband 20.5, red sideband 23.2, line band 17.7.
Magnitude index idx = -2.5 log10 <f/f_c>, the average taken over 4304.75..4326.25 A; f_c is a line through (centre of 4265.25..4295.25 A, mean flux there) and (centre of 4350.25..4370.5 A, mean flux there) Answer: 0.128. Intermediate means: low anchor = 20.7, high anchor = 22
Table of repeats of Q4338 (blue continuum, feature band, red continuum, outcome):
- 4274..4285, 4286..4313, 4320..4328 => 0.15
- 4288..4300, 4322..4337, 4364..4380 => 0.08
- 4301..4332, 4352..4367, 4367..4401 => -0.11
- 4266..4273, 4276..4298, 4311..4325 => 0.03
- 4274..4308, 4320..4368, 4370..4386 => 0.03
